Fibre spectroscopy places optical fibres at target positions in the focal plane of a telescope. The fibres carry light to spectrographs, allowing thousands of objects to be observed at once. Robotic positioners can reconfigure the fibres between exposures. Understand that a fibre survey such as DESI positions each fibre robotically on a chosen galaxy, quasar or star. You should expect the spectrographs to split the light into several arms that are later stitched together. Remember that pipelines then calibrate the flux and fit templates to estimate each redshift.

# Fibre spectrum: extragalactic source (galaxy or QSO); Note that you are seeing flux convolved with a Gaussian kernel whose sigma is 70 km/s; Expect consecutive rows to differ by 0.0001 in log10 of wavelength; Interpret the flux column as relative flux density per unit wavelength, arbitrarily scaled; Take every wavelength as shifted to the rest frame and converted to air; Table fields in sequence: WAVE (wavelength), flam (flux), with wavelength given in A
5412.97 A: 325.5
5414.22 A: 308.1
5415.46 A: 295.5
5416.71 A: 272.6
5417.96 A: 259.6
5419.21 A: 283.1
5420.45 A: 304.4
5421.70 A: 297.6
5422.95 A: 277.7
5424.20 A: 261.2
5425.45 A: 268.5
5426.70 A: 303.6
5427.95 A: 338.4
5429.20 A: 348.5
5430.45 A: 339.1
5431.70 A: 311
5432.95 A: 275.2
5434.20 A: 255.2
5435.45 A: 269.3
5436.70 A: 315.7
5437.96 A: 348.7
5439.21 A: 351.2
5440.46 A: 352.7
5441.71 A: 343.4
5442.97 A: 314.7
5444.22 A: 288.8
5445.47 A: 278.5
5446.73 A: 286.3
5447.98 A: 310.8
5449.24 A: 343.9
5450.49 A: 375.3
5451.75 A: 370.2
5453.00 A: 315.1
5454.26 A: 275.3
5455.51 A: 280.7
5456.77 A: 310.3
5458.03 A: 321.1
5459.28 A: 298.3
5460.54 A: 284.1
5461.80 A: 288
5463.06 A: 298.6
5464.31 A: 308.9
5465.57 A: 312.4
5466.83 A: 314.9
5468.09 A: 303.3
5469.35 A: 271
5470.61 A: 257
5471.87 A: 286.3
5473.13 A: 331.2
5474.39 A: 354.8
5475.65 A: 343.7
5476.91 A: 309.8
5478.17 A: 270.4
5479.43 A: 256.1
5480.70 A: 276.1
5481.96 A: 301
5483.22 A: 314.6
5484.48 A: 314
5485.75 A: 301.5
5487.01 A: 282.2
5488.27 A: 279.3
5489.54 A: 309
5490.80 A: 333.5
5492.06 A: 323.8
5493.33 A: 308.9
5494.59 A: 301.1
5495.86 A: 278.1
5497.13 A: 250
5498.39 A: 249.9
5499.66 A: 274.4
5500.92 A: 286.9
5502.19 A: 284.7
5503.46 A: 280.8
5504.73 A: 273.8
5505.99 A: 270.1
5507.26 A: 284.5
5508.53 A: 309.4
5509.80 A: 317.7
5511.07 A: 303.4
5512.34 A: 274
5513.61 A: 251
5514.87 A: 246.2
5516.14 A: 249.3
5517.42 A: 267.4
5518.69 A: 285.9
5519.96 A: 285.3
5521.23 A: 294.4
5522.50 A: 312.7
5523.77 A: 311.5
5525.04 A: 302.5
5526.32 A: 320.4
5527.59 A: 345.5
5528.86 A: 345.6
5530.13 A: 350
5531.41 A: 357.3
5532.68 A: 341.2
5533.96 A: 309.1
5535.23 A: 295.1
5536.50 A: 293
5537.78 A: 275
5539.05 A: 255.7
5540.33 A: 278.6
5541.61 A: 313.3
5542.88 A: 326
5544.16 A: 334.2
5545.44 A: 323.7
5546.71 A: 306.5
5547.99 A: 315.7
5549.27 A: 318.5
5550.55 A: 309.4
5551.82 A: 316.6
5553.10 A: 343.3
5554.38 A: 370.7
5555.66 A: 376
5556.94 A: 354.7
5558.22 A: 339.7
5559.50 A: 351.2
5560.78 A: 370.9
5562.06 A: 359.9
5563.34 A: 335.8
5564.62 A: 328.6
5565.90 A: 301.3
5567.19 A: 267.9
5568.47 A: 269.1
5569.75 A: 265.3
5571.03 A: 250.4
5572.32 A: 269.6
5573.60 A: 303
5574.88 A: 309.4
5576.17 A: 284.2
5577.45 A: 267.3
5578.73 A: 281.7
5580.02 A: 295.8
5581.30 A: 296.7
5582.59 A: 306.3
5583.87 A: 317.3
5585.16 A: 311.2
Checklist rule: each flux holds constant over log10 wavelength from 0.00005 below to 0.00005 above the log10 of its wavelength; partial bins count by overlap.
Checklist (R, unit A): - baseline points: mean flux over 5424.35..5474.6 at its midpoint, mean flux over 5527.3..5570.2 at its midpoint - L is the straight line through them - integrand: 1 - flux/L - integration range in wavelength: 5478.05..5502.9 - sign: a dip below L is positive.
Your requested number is 1.92 A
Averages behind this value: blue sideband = 309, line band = 290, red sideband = 322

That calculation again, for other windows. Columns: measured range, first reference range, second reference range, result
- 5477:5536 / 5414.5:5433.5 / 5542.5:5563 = 5.1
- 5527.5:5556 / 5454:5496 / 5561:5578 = -2.3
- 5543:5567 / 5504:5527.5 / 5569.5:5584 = -4.0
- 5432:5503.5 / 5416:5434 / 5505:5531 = -1.6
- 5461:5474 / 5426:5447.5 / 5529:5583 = 0.6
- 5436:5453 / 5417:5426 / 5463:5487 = -2.4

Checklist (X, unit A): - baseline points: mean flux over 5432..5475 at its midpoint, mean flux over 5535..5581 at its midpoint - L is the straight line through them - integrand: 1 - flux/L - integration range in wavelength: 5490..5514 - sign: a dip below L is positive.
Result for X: 1.7 A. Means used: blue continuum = 309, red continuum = 310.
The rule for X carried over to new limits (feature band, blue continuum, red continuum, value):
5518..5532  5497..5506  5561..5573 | -1.9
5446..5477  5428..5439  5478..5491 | -0.9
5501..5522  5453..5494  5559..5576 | 1.6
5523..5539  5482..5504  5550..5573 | -0.5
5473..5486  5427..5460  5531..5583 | 0.4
